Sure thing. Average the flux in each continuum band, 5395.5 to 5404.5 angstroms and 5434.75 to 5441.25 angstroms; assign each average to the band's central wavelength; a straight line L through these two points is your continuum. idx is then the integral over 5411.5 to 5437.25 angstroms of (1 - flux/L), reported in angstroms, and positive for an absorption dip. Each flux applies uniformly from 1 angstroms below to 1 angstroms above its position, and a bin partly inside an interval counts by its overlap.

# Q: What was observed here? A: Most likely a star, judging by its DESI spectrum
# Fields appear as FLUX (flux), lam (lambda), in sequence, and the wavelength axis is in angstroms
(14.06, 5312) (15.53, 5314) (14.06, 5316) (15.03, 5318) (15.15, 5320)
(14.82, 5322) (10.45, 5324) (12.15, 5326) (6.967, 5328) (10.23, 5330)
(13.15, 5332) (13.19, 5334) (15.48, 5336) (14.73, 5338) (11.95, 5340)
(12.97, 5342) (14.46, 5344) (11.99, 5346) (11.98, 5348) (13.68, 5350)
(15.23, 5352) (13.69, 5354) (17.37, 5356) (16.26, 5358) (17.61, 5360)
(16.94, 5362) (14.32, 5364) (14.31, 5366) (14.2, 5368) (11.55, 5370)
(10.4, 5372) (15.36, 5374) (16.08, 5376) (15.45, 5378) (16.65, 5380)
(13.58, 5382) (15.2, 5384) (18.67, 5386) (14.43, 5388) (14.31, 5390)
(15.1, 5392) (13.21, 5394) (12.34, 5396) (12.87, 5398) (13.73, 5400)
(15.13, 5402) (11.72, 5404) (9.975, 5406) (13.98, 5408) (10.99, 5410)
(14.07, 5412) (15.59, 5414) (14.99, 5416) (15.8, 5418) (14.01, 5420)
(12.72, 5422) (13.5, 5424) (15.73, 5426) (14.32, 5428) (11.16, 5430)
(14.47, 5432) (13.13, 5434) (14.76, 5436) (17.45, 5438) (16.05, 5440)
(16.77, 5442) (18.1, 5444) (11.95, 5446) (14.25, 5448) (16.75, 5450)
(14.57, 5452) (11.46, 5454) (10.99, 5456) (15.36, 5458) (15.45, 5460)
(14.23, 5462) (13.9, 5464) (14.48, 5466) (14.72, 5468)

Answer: 1.3 angstroms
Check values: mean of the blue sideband 13.3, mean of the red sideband 16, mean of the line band 14.2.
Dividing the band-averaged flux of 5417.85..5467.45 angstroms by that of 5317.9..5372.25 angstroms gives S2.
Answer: 1.06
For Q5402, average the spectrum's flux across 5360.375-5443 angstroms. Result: 14.3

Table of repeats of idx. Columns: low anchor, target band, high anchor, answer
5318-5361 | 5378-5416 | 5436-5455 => 1.1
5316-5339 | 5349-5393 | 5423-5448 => -4.4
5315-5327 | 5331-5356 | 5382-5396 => 0.6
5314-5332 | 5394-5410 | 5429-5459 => 1.3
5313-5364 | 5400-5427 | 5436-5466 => 1.4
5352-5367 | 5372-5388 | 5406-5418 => -0.5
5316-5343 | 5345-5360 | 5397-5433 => -1.7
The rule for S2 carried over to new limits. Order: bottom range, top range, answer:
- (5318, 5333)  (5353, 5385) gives 1.24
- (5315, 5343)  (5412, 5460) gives 1.13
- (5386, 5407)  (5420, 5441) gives 1.06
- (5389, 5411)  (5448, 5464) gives 1.08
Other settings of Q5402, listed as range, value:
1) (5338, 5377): 14.2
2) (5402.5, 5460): 14.1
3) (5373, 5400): 14.8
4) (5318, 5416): 13.9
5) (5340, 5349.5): 12.8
